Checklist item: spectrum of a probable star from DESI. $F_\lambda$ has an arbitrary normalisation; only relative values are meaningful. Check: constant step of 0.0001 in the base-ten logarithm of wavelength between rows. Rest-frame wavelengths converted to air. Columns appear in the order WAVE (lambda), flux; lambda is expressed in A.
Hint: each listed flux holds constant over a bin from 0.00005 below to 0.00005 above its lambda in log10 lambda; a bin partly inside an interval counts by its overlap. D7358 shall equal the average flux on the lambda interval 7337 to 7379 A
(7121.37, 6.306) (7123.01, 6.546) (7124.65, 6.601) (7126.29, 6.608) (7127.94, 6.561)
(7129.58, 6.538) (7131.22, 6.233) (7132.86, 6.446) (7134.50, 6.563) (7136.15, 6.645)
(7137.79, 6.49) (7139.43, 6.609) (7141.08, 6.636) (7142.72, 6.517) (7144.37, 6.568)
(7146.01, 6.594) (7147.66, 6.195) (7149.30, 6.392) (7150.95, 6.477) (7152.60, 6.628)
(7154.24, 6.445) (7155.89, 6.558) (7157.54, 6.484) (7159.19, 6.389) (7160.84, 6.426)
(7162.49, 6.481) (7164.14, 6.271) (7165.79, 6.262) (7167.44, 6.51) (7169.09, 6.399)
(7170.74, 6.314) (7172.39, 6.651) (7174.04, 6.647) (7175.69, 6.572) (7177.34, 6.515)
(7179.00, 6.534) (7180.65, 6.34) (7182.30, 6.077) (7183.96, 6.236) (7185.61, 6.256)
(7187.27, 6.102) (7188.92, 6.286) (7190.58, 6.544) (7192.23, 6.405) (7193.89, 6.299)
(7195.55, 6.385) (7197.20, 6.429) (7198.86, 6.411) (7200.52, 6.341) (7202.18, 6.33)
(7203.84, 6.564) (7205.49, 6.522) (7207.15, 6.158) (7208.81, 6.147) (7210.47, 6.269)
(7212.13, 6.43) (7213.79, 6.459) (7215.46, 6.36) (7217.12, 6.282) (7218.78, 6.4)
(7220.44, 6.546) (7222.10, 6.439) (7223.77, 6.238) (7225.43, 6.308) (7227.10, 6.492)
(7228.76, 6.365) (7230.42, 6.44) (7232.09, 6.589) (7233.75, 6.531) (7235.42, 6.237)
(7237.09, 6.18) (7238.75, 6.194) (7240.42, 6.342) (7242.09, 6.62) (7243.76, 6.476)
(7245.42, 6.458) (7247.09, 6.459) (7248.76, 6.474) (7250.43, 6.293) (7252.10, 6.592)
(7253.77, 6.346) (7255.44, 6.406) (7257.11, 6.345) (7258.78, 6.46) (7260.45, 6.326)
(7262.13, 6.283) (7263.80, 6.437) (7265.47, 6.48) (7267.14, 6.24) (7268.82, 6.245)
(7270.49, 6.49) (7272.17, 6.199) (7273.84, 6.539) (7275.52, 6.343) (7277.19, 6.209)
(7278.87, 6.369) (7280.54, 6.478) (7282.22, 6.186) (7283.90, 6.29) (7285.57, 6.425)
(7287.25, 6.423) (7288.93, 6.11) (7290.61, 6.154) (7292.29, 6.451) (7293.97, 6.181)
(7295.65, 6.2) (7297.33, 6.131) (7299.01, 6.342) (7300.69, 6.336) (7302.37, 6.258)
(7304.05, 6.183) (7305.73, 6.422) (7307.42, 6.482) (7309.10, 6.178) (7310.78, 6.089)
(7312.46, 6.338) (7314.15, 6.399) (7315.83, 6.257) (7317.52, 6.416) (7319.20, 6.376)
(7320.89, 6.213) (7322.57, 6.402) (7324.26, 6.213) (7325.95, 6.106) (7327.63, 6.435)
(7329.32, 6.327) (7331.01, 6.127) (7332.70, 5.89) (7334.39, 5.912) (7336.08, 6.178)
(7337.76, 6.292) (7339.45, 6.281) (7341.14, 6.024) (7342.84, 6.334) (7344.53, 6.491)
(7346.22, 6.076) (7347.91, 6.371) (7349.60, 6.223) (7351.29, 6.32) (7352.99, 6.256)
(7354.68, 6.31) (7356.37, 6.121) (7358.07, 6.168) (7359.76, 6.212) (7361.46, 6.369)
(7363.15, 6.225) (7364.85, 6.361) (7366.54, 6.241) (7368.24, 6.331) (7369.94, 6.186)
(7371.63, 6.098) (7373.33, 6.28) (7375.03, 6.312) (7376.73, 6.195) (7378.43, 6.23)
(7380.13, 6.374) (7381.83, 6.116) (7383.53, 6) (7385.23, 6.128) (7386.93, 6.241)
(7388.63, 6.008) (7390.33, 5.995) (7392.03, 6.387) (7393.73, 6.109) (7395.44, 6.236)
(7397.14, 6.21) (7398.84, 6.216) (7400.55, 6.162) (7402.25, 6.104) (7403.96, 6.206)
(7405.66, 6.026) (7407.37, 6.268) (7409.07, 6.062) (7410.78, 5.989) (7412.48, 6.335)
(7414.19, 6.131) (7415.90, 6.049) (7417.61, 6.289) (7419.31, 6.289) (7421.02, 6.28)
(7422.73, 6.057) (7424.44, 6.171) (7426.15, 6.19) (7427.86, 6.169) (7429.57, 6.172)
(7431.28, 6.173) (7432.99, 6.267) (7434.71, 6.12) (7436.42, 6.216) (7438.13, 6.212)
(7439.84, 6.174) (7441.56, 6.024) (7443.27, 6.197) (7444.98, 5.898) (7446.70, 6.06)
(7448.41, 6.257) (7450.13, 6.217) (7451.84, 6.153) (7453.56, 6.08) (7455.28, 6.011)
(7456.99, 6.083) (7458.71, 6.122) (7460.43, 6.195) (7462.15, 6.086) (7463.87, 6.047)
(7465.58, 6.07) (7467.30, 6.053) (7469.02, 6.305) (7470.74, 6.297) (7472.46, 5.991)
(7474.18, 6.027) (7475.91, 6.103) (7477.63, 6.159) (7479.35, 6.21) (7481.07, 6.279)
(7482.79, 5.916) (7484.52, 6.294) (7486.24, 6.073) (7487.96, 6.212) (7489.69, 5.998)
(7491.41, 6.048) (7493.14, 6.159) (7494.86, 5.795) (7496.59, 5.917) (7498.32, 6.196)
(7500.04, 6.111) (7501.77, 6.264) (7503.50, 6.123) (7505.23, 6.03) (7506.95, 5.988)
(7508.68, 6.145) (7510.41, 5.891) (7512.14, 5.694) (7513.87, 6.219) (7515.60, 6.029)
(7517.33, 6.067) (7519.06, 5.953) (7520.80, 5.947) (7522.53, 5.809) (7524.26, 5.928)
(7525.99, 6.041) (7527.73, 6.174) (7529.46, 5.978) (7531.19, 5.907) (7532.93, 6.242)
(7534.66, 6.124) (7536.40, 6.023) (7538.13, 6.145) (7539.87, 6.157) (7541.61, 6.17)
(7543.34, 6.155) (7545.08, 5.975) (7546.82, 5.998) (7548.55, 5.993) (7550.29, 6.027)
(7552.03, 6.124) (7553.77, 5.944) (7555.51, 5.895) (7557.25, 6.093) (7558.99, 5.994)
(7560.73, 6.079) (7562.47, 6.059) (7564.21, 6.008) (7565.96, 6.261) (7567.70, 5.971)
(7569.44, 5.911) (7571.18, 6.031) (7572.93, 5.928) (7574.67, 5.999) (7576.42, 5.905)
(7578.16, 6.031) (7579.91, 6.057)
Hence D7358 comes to 6.25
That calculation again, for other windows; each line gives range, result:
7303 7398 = 6.23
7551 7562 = 6.02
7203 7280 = 6.38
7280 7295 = 6.29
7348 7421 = 6.2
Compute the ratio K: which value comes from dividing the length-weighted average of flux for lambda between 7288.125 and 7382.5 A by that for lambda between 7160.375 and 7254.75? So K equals 0.98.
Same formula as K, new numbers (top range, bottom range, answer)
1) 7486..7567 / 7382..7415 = 0.98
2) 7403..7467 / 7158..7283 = 0.96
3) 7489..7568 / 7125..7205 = 0.94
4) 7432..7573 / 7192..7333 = 0.96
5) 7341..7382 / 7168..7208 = 0.98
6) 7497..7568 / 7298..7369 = 0.97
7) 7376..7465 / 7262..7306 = 0.98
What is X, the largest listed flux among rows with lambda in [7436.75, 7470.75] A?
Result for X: 6.305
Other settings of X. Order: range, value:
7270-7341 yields 6.539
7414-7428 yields 6.289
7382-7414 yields 6.387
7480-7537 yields 6.294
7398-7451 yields 6.335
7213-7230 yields 6.546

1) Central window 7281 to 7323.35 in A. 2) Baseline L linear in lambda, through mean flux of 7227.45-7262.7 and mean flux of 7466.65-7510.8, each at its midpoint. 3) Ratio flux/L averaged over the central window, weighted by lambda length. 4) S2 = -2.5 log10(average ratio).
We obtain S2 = 0.007 mag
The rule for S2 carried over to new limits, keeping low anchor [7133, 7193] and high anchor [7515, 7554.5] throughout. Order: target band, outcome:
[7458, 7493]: -0.004 mag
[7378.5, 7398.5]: 0.005 mag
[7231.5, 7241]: 0.004 mag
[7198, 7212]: 0.009 mag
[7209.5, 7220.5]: 0.002 mag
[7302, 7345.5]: 0.003 mag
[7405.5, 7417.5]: 0.007 mag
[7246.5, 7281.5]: -0.008 mag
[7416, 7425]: -0.007 mag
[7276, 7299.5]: 0.005 mag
